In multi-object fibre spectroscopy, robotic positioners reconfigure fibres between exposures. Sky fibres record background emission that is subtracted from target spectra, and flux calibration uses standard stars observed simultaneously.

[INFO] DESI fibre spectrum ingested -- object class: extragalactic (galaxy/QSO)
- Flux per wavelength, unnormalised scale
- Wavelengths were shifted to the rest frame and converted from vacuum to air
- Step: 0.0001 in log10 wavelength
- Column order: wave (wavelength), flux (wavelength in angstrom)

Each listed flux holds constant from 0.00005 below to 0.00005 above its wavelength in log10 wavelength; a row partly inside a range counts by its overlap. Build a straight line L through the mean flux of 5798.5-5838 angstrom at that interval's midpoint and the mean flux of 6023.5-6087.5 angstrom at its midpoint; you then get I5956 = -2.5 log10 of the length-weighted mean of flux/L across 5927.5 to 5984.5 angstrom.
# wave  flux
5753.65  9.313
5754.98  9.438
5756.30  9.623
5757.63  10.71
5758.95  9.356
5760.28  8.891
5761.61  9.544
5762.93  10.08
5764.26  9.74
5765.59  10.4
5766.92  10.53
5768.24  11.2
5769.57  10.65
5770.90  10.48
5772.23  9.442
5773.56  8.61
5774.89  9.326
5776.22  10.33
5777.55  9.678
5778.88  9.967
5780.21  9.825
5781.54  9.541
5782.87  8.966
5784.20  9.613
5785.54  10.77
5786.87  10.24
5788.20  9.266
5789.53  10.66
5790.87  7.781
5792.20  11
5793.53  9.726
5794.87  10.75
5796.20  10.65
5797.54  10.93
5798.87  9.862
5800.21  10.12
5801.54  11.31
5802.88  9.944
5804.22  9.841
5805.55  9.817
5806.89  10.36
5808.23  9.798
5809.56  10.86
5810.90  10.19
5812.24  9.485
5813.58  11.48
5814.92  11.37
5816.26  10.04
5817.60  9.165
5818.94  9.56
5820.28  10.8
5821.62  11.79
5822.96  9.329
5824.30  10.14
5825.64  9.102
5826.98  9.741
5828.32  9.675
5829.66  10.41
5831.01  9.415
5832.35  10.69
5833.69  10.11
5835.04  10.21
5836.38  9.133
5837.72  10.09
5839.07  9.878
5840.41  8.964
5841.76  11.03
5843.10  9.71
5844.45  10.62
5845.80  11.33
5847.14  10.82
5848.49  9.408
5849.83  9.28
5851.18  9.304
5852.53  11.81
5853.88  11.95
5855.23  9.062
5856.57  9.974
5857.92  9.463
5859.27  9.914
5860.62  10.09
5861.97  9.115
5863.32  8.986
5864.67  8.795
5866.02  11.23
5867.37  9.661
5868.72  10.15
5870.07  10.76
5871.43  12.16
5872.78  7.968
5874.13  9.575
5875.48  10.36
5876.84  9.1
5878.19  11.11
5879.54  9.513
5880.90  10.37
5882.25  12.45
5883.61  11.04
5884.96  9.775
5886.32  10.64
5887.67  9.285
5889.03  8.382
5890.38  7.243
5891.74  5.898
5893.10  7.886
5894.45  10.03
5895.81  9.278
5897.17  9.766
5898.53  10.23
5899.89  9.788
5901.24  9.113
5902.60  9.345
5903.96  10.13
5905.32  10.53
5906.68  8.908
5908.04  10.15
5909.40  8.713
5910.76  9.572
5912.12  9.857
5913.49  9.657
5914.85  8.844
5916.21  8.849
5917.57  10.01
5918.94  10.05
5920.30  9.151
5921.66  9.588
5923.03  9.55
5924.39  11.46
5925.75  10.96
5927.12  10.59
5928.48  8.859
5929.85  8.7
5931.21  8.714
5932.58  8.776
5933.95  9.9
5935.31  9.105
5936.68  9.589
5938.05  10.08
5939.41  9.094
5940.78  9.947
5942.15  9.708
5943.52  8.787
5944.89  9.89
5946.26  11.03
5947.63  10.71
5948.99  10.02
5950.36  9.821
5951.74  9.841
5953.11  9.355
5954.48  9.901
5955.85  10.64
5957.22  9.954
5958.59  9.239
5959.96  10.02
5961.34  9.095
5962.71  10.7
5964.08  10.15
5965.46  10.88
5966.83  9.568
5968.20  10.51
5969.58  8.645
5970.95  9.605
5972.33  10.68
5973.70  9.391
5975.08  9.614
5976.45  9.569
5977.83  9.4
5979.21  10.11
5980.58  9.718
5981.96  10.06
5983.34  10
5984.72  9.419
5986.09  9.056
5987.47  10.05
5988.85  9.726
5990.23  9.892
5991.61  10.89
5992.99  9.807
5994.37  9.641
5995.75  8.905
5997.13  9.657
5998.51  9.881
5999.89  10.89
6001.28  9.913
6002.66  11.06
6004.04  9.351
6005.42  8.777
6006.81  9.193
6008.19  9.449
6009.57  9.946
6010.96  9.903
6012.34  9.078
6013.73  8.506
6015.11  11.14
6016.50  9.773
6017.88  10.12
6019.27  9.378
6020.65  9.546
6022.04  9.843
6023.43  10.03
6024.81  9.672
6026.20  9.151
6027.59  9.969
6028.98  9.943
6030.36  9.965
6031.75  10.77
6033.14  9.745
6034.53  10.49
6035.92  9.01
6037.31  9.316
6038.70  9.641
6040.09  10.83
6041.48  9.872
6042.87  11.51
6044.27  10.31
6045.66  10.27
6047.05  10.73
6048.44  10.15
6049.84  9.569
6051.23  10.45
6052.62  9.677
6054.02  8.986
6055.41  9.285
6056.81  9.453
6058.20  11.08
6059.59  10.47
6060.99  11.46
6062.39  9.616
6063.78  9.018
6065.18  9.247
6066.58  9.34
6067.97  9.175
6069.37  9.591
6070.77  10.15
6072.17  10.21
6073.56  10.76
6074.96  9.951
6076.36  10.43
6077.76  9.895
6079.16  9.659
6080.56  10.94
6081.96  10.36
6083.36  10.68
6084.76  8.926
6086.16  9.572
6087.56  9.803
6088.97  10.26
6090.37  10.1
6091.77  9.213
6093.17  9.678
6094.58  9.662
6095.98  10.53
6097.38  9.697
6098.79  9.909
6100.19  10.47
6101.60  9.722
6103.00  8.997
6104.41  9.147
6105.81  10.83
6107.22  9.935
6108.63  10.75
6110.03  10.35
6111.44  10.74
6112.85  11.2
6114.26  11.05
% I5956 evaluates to 0.03 mag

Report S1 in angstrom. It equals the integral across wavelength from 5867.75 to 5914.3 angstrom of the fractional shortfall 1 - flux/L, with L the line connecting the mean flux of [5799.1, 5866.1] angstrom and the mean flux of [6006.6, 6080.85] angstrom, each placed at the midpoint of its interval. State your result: 1.7 angstrom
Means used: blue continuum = 10.1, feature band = 9.66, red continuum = 9.92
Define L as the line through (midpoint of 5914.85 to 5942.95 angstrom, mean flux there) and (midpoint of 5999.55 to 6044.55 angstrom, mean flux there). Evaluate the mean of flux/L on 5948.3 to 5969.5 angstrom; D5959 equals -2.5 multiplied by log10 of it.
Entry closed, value -0.03 mag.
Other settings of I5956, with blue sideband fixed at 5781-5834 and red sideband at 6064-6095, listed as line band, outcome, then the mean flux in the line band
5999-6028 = 0.021 mag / 9.74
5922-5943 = 0.038 mag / 9.66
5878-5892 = 0.041 mag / 9.67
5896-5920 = 0.047 mag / 9.6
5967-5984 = 0.022 mag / 9.77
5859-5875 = 0.020 mag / 9.87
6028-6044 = -0.020 mag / 10.1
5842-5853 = -0.023 mag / 10.3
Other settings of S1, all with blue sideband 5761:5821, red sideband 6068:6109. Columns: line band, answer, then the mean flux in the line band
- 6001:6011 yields 0.33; 9.68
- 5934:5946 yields 0.52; 9.6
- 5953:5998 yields 0.88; 9.82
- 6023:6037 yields 0.19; 9.86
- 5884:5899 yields 1.61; 8.97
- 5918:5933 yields 0.51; 9.69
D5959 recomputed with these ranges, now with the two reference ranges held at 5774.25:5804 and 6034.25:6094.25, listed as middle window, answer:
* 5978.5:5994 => 0.01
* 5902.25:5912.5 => 0.04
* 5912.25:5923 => 0.06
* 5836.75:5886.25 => -0.01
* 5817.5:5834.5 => 0.00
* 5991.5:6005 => 0.00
